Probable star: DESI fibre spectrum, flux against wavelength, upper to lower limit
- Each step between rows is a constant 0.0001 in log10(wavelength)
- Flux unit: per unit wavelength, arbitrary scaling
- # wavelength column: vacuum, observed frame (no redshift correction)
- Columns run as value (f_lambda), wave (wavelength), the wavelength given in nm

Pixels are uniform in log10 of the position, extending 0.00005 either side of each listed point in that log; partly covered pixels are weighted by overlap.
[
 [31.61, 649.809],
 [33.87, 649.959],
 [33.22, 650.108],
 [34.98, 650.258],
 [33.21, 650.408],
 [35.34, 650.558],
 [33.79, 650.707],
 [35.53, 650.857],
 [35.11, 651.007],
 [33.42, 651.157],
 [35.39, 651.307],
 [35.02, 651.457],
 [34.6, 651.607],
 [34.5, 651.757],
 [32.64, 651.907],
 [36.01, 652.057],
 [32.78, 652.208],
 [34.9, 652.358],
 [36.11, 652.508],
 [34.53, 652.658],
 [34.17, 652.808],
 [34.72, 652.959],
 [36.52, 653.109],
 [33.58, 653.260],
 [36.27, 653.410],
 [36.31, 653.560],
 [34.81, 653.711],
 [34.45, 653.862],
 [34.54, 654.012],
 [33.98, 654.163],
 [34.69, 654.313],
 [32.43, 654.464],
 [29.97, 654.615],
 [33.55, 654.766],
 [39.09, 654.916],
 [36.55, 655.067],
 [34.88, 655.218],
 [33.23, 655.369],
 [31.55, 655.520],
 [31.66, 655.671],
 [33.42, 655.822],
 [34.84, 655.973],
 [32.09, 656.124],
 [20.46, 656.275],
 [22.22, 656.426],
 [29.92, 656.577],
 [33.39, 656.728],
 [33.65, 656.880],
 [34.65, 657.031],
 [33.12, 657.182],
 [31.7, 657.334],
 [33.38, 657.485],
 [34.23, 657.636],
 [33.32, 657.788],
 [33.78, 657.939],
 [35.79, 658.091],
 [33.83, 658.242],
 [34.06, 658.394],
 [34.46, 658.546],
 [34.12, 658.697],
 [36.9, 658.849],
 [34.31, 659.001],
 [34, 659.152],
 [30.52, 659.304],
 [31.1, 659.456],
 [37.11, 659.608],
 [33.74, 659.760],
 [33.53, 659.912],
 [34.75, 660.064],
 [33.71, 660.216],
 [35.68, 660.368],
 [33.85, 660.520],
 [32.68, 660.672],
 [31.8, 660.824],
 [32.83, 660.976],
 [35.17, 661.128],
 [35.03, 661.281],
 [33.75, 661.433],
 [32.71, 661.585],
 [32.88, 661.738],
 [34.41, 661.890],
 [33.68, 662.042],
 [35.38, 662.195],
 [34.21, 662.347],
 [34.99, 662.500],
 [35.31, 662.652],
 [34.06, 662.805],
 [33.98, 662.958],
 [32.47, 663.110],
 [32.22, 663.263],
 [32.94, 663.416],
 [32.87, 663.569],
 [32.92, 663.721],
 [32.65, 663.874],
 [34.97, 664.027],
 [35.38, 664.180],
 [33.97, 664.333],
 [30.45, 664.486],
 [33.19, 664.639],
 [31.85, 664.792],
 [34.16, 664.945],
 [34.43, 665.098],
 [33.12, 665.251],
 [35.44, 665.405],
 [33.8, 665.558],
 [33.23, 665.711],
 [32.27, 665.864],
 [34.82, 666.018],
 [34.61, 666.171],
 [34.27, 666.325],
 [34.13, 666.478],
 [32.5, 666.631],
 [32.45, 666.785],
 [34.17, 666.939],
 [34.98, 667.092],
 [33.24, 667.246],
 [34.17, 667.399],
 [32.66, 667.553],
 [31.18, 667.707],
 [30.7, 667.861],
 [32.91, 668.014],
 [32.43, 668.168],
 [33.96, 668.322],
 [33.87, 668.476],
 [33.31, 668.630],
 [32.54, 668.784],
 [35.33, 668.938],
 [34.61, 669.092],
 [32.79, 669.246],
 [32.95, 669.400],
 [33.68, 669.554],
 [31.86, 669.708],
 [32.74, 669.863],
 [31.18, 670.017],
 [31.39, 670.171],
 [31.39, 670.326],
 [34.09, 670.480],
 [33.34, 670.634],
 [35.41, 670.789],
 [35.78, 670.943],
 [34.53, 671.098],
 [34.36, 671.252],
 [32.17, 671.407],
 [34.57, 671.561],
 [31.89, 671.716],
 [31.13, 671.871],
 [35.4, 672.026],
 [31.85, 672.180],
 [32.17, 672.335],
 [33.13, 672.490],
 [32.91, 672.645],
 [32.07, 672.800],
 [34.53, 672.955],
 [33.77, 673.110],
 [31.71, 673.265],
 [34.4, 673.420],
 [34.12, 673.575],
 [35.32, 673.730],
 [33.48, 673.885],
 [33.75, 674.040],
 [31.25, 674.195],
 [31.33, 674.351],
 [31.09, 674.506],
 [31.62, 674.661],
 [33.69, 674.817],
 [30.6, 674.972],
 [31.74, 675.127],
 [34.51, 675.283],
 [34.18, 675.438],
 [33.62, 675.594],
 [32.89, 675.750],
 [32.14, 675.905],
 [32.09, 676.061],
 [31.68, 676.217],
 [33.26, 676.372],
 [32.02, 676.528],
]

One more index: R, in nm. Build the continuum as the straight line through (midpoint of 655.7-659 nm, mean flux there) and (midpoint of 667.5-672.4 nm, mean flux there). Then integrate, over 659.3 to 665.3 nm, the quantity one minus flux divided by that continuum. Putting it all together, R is -0.16 nm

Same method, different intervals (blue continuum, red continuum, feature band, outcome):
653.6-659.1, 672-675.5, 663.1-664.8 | 0.00 nm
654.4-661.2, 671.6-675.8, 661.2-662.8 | -0.06 nm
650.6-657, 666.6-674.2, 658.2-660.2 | -0.03 nm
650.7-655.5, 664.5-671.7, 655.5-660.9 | 0.20 nm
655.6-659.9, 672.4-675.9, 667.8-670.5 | 0.00 nm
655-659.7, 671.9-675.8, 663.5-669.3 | -0.09 nm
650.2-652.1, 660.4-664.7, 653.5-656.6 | 0.15 nm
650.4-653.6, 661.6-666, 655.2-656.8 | 0.18 nm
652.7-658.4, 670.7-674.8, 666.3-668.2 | 0.01 nm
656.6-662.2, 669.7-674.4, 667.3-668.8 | 0.03 nm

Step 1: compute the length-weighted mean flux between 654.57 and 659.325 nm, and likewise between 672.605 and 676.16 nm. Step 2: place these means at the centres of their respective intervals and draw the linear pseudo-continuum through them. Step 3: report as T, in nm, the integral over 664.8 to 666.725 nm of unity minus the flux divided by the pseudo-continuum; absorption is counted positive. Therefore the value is -0.052 nm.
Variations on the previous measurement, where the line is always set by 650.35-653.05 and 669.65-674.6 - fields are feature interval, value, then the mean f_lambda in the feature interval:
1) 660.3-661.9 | 0.01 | 33.7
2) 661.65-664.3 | -0.01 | 33.8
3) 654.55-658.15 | 0.18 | 32.5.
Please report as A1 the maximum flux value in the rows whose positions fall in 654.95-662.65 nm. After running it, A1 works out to 37.11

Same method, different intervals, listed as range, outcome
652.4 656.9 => 39.09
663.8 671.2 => 35.78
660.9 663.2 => 35.38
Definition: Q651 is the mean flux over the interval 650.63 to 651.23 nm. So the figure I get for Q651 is 34.5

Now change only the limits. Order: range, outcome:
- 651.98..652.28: 34.3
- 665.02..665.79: 34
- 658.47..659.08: 35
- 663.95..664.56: 33.7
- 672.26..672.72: 32.7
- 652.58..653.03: 34.5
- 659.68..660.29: 33.9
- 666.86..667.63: 33.8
